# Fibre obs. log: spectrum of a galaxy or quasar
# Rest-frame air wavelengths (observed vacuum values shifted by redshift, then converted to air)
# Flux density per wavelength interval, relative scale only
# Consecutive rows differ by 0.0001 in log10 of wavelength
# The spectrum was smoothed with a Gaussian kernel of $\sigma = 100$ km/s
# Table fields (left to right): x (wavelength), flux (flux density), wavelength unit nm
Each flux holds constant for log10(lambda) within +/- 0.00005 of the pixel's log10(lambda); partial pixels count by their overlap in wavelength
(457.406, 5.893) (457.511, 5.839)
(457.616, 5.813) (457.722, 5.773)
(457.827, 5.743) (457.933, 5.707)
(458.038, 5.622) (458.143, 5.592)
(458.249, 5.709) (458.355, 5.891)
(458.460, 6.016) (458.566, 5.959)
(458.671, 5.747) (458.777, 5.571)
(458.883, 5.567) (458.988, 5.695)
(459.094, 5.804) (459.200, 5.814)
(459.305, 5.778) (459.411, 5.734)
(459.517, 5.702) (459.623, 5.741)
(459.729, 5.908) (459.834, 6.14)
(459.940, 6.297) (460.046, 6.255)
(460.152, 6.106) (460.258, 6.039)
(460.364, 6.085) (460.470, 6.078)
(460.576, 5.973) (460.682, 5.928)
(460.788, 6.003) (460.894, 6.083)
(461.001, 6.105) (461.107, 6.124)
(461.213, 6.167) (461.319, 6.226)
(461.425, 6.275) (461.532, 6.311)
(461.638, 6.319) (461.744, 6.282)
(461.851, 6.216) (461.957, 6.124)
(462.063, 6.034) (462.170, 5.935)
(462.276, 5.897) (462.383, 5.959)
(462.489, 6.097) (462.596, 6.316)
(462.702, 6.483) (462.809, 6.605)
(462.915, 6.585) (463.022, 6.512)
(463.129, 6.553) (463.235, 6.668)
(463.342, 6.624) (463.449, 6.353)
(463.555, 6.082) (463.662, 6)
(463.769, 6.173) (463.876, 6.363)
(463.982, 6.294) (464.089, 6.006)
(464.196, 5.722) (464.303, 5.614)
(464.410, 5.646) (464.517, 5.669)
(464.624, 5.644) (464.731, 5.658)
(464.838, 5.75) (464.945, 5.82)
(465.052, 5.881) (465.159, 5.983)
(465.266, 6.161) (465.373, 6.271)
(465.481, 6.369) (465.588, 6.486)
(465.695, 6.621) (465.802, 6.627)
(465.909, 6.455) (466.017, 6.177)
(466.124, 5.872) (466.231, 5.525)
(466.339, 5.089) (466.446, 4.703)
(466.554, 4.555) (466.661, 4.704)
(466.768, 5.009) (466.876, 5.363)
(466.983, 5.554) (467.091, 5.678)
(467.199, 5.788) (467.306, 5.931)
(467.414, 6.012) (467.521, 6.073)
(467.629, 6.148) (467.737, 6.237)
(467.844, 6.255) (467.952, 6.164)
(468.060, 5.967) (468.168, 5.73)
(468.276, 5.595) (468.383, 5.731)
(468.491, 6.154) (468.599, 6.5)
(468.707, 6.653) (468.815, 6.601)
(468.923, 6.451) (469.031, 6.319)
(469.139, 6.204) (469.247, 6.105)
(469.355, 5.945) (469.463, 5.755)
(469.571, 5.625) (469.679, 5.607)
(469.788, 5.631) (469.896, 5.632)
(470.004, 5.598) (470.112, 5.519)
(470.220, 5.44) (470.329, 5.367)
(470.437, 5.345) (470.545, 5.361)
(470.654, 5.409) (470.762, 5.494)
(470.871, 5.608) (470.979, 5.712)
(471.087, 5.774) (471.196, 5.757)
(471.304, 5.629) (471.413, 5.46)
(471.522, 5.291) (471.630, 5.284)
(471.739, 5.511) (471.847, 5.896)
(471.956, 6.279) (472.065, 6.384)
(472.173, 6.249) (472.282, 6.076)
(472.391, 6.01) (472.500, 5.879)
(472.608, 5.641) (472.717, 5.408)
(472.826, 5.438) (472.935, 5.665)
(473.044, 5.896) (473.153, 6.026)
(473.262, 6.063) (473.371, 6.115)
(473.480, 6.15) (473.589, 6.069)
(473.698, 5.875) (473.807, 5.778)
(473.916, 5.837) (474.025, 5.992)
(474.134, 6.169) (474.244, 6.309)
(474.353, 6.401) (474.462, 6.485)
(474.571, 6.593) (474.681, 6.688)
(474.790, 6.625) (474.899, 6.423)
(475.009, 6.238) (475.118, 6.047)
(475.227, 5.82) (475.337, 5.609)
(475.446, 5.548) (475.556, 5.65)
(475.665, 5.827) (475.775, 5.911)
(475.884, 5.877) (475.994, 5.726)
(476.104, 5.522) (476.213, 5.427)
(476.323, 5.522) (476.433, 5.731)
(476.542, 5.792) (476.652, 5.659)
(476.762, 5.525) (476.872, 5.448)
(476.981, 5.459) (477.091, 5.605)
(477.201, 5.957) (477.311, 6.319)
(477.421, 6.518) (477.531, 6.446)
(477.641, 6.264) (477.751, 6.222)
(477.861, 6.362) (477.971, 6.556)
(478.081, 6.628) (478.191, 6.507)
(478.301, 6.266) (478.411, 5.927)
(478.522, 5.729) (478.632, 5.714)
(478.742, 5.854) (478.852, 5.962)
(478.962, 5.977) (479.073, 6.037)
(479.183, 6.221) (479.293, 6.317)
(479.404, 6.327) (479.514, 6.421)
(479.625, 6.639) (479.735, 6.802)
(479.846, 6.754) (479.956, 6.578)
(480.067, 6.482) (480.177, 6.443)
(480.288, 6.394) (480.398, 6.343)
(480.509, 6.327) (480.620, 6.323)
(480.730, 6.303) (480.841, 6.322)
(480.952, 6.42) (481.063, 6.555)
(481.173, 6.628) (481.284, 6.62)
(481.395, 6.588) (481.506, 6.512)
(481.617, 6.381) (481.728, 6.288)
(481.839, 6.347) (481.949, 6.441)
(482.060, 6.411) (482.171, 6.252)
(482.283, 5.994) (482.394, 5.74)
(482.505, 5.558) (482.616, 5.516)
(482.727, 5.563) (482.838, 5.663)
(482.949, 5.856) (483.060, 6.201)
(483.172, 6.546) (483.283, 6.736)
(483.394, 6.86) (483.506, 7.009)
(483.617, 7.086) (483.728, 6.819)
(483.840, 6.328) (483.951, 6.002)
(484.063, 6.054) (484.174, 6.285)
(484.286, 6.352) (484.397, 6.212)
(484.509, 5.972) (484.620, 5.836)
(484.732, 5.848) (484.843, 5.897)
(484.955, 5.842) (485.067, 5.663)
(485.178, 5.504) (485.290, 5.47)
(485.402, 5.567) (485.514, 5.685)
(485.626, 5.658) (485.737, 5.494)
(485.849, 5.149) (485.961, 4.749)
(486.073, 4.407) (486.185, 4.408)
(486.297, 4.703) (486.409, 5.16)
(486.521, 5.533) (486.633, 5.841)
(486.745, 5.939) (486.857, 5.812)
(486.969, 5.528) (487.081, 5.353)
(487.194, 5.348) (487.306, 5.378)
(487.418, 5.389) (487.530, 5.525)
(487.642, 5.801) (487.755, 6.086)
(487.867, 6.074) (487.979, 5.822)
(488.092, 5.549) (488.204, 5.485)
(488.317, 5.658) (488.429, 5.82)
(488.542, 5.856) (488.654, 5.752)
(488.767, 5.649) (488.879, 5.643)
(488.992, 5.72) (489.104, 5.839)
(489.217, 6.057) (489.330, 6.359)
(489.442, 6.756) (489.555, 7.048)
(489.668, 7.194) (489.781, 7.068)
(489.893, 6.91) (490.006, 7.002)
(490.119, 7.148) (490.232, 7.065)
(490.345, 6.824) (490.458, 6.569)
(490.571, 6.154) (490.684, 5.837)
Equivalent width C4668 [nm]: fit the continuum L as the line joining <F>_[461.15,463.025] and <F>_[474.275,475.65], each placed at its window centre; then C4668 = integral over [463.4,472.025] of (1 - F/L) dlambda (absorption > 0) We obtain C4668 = 0.52 nm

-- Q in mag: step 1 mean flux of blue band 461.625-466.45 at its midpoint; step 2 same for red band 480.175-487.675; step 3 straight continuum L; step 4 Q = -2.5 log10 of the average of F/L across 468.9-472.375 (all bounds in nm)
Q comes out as 0.06 mag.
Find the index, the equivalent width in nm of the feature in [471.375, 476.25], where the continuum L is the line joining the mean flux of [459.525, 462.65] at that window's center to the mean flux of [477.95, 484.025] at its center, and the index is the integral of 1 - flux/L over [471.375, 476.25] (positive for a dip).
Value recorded 0.23 nm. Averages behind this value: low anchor 6.1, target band 5.94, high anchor 6.31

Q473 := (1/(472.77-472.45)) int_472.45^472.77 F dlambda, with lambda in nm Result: 5.65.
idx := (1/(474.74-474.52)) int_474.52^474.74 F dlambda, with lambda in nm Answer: 6.63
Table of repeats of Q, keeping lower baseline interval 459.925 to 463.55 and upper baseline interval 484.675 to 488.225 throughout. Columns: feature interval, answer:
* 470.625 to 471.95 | 0.06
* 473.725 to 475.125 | -0.08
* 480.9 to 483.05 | -0.10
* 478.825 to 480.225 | -0.13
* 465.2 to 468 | 0.04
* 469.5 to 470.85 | 0.09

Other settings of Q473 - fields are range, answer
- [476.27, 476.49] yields 5.64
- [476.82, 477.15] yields 5.52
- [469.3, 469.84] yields 5.71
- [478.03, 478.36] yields 6.47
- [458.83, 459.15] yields 5.69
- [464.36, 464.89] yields 5.67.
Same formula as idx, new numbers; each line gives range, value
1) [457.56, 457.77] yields 5.79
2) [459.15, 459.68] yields 5.75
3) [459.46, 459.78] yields 5.77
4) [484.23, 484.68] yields 6.09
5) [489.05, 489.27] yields 5.94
